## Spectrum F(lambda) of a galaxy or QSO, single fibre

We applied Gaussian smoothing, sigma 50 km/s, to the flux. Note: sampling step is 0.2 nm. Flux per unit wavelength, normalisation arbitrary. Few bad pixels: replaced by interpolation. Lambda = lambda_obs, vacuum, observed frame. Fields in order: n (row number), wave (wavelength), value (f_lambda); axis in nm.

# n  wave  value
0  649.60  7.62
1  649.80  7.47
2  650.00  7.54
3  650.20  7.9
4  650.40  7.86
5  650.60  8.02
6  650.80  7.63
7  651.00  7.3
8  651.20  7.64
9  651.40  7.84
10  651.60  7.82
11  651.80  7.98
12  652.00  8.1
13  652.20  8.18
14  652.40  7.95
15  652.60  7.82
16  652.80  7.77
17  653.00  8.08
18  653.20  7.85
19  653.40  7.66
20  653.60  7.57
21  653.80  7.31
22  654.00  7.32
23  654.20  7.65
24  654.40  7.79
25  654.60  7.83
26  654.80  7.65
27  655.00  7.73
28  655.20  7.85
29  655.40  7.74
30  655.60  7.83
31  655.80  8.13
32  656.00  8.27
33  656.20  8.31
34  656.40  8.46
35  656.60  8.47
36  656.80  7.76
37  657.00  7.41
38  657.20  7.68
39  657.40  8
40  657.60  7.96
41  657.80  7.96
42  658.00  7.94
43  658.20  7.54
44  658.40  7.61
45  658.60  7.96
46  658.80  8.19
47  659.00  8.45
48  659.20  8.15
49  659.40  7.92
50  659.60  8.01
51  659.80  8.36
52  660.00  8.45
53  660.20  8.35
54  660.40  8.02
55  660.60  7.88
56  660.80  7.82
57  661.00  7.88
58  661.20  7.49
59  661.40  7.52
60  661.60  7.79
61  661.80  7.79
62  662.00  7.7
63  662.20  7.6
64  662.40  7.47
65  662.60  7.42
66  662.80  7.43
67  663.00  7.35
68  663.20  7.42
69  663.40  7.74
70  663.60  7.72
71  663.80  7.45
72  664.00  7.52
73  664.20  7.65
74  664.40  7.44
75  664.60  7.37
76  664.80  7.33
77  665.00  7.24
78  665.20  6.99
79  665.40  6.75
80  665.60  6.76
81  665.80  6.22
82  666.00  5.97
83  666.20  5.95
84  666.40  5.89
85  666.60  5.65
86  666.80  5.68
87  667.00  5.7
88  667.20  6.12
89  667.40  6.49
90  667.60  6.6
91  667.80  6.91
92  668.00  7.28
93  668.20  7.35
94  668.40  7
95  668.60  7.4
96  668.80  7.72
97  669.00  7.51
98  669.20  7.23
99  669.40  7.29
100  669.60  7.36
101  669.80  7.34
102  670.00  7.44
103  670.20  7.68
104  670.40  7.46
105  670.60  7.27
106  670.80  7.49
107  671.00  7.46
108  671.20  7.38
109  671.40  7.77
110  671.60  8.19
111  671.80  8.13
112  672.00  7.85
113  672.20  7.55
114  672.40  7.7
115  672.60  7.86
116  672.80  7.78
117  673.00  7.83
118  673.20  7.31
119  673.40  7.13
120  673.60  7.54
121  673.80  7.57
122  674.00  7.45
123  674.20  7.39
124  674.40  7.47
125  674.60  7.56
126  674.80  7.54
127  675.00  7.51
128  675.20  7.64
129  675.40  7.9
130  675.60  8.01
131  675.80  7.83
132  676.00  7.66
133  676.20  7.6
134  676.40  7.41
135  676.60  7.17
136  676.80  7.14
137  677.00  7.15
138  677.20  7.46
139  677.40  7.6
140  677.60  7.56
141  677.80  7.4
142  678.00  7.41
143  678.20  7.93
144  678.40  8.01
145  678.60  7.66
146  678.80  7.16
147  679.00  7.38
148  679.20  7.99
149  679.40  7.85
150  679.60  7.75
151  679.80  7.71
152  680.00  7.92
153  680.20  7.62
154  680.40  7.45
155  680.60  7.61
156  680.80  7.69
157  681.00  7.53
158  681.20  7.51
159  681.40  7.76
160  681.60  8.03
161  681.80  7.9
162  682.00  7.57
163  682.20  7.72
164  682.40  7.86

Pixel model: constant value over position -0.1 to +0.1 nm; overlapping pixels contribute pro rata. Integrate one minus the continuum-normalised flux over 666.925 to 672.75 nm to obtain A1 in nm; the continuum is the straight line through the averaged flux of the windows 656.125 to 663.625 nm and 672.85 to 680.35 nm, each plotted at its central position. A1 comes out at 0.266 nm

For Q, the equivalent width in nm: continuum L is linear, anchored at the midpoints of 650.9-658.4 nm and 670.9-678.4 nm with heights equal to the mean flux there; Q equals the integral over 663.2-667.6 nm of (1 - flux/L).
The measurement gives 0.54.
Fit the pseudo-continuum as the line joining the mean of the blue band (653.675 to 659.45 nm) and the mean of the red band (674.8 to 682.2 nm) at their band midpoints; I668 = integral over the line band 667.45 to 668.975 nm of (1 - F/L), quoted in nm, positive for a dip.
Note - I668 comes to 0.113 nm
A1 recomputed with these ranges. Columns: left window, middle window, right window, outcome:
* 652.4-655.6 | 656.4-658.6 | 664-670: -0.112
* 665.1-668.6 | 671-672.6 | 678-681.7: -0.197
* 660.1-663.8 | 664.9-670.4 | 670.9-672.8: 0.656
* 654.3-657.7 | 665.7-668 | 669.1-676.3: 0.463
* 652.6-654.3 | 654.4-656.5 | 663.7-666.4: -0.122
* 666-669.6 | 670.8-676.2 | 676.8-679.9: -0.360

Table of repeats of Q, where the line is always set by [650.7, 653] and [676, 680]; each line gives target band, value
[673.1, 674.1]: 0.03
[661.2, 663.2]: 0.04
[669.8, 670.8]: 0.02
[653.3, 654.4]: 0.04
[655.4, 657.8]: -0.07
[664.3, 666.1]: 0.19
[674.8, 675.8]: -0.02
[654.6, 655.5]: 0.01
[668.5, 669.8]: 0.04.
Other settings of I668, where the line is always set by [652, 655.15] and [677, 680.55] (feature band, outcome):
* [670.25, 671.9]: 0.00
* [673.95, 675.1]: 0.02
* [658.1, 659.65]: -0.05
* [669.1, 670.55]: 0.05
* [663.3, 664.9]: 0.04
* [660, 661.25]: -0.04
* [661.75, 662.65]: 0.01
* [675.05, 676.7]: 0.00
